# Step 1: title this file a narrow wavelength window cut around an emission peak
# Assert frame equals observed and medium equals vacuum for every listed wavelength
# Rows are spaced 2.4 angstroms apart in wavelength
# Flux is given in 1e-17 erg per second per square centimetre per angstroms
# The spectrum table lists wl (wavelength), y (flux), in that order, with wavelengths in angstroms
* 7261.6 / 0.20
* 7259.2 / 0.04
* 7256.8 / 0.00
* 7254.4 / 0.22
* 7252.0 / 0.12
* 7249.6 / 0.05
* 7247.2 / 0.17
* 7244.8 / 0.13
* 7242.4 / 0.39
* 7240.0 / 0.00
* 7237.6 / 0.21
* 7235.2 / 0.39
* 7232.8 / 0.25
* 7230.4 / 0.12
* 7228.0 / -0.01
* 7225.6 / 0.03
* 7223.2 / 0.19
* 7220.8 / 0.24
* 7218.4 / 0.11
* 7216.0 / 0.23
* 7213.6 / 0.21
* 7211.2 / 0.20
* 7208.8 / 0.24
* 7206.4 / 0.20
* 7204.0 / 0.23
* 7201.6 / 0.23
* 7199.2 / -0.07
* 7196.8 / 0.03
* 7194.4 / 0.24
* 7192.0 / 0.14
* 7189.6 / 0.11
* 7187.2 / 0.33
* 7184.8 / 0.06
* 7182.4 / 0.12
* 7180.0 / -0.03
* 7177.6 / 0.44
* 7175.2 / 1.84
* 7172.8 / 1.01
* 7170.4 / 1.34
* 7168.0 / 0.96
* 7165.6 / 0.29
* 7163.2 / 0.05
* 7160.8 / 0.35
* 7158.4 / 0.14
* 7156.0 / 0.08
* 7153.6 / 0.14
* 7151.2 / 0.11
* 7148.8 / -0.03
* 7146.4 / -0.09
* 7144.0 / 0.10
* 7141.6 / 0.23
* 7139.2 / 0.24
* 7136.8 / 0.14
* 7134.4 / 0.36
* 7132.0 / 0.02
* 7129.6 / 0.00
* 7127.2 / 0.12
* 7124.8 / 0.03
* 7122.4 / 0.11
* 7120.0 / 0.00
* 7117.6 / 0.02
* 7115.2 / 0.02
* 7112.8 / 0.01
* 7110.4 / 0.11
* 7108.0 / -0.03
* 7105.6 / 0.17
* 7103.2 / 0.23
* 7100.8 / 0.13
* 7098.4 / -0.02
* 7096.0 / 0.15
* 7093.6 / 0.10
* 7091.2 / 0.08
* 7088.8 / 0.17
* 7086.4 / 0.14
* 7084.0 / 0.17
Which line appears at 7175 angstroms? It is [O II]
